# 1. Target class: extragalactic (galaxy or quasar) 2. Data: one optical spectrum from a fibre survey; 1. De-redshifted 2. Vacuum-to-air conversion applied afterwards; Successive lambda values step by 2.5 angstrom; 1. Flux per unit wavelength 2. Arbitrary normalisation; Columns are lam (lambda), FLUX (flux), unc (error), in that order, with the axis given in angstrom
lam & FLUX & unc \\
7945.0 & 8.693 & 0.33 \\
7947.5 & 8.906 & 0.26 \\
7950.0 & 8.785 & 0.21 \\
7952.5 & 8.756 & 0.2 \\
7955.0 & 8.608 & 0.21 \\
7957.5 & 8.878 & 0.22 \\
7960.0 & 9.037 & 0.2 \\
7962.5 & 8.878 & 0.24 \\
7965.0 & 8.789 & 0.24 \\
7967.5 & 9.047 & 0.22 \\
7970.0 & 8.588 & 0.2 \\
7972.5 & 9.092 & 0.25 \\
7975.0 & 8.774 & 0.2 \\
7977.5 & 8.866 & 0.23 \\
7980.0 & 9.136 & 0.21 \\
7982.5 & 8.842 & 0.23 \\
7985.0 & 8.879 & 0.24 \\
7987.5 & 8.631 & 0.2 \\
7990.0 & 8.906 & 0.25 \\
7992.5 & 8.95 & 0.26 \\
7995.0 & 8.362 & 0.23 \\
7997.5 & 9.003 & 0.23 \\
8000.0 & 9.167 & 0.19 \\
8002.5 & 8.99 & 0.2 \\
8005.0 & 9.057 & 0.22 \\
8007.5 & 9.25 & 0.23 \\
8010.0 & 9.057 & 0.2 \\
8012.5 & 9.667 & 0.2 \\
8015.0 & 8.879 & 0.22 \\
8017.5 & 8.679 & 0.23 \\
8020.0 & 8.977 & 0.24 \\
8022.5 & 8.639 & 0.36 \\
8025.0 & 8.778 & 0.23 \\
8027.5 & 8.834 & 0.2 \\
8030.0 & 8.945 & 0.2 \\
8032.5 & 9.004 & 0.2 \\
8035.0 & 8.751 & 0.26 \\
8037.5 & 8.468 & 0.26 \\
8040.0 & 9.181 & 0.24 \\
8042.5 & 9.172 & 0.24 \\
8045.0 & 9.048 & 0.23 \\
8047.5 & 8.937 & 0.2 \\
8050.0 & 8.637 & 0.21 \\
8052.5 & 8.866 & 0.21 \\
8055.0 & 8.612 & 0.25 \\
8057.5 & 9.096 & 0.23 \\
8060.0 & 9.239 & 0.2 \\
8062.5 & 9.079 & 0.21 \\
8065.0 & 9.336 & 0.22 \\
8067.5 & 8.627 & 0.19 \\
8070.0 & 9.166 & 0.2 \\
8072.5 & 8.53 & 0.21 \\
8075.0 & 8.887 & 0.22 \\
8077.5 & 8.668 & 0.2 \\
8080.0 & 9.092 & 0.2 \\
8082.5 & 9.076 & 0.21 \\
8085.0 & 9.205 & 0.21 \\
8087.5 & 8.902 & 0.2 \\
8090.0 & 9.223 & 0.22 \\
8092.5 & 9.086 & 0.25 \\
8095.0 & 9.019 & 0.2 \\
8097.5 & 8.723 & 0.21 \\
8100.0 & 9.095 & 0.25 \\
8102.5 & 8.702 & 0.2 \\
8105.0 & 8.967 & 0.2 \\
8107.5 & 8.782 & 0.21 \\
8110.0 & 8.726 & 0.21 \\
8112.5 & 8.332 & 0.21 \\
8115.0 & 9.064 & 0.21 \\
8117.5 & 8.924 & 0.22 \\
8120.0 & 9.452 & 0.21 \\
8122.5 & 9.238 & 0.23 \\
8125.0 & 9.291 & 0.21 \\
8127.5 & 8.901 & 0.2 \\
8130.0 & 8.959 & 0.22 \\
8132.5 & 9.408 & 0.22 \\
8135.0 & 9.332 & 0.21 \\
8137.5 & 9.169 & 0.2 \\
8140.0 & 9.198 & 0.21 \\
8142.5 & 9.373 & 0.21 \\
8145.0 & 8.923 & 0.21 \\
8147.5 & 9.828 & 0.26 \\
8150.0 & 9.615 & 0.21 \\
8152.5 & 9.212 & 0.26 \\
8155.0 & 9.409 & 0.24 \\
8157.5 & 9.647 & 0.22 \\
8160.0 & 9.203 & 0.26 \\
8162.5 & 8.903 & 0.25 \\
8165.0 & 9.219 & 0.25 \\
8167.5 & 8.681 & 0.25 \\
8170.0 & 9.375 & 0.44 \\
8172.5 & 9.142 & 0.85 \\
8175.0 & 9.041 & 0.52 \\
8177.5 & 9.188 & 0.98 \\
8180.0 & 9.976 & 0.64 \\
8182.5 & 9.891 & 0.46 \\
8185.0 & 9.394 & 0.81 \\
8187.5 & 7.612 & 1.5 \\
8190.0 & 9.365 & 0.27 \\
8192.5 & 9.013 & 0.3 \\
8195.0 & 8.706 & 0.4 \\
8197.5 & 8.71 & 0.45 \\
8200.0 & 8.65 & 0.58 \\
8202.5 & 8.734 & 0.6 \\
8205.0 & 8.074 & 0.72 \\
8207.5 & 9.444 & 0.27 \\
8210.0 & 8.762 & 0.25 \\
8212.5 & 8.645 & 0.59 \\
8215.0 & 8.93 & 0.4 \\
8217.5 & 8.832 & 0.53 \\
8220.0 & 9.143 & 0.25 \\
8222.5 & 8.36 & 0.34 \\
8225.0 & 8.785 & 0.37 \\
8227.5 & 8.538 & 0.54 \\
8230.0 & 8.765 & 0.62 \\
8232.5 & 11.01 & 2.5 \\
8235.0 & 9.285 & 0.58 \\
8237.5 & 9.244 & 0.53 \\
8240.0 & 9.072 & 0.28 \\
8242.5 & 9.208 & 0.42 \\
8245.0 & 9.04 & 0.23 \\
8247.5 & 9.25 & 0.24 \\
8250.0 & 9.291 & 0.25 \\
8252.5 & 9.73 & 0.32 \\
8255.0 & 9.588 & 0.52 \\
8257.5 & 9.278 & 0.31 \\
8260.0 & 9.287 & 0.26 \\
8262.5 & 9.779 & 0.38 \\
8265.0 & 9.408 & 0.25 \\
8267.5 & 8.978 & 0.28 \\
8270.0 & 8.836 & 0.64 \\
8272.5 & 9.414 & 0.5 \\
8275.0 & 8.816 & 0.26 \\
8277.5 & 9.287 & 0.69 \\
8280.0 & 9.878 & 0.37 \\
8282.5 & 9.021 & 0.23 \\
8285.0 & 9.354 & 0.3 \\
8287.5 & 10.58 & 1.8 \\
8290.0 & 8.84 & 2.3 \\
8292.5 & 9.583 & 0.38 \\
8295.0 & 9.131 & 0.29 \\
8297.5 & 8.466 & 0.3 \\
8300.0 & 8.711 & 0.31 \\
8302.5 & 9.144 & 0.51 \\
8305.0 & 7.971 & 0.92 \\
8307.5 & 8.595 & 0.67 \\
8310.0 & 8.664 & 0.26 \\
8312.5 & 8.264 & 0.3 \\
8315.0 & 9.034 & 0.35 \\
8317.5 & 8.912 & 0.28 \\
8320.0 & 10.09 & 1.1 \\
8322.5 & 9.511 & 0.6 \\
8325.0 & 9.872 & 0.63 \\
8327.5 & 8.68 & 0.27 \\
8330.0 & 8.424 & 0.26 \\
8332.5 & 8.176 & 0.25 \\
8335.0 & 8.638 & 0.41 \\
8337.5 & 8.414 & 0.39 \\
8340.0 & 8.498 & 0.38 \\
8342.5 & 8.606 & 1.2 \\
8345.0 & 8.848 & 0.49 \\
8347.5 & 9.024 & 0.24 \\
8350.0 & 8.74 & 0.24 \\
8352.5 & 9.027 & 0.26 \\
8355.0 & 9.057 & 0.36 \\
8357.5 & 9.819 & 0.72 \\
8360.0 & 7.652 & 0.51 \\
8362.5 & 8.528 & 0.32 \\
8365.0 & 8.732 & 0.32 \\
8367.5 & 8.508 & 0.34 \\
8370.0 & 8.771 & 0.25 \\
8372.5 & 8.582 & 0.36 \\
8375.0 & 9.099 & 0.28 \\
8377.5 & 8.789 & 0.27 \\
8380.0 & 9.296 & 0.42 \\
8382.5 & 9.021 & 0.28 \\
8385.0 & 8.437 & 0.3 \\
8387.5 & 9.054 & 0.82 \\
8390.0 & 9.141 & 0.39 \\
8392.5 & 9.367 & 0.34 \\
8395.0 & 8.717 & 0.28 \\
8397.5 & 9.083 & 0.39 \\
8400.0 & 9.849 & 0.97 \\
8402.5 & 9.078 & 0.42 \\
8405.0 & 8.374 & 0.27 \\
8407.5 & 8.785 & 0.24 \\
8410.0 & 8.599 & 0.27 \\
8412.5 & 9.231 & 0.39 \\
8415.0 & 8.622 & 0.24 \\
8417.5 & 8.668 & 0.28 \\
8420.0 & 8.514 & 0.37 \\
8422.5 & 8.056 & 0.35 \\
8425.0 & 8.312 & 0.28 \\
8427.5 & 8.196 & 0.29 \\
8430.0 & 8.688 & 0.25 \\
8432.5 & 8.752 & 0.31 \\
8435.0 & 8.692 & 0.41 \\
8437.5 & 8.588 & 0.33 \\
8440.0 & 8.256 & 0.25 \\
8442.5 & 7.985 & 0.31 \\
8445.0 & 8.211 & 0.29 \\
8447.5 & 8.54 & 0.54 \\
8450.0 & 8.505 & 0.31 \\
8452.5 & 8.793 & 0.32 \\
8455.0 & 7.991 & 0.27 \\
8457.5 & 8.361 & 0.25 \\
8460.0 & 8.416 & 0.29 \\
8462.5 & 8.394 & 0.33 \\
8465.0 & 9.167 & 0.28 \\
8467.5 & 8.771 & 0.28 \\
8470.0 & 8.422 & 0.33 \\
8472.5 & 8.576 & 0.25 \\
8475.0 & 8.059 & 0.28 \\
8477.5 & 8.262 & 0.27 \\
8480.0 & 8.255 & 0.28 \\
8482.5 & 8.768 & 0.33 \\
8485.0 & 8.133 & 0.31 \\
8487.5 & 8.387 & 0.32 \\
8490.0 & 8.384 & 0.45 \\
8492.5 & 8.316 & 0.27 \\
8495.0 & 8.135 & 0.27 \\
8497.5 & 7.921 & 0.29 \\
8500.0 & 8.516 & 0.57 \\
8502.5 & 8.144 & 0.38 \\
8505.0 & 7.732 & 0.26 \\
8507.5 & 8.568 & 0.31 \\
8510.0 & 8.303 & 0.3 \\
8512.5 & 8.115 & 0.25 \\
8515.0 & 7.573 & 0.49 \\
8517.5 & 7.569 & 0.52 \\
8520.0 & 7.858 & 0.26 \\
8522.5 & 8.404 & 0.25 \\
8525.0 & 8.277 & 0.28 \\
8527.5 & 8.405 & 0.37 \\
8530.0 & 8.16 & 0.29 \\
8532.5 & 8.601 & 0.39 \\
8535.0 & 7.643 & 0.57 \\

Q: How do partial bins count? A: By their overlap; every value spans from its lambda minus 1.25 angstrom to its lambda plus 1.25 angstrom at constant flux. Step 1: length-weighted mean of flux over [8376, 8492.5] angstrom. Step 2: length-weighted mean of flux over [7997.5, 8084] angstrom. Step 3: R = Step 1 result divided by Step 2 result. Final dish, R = 1.0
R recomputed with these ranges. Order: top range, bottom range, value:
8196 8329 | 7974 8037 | 1.02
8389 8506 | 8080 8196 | 0.93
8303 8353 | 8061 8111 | 0.98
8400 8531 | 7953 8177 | 0.93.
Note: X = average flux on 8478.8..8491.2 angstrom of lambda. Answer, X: 8.39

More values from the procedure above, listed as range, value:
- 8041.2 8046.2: 9.11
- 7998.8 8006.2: 9.07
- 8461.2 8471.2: 8.69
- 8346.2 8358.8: 9.13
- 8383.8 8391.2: 8.88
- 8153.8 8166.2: 9.28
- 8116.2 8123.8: 9.2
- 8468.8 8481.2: 8.31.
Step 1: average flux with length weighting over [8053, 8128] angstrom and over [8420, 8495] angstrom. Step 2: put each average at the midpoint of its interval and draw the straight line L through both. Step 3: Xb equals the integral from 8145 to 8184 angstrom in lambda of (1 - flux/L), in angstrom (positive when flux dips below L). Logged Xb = -2.1 angstrom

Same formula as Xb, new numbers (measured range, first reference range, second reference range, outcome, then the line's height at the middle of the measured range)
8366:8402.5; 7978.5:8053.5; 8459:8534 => -2.37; 8.43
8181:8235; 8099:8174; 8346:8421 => 0.74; 9.06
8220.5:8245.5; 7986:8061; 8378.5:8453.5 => -0.91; 8.81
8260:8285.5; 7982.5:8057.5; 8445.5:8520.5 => -2.07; 8.58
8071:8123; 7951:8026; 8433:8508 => -0.88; 8.79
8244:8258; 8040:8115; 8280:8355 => -0.68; 8.94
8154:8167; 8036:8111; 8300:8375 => -0.51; 8.89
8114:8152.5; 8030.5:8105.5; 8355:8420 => -1.36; 8.93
